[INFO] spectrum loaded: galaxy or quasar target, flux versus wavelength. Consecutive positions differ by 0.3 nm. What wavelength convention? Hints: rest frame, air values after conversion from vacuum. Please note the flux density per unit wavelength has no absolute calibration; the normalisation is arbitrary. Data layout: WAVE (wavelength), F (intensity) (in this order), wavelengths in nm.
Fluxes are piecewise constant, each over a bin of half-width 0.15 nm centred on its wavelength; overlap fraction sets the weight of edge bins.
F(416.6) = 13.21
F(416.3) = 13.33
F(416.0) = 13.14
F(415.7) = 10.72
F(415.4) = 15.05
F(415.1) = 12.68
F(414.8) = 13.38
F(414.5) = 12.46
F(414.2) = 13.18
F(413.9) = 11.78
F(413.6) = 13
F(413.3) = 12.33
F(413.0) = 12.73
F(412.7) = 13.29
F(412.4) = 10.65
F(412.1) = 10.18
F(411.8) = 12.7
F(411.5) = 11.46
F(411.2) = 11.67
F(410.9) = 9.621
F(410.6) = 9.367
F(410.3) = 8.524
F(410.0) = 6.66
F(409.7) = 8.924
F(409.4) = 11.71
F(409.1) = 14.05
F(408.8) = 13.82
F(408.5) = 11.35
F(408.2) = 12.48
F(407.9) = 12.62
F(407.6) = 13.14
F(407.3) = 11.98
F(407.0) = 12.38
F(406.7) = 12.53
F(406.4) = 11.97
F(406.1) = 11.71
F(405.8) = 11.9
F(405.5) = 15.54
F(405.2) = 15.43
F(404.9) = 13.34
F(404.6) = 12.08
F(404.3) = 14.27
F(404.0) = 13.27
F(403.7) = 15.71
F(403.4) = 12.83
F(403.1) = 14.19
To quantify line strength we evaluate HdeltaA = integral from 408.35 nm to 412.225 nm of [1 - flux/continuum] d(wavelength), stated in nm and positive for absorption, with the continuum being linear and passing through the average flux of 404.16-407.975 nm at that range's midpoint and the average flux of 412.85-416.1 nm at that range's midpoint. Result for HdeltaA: 0.63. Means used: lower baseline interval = 13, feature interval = 10.8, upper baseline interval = 12.8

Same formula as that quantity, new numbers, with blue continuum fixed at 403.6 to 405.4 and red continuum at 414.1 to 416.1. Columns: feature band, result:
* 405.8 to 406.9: 0.14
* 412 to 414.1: 0.17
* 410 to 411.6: 0.43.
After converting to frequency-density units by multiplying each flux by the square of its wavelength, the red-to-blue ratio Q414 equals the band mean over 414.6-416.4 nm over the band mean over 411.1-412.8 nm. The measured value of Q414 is 1.1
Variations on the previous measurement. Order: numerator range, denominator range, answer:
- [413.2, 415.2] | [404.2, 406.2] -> 0.98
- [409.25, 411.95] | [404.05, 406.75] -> 0.78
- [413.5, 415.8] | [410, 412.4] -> 1.27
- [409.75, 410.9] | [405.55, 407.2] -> 0.70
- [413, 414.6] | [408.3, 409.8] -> 1.06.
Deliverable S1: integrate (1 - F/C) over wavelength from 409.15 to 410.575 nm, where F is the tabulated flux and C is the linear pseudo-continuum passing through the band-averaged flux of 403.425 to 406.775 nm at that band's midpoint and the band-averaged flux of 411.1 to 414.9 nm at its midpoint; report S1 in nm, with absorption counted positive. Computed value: 0.38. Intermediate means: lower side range 13.4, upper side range 12.2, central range 9.35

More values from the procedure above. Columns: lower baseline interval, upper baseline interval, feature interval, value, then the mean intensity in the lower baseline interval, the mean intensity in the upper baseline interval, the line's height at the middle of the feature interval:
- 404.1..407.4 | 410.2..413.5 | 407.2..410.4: 0.19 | 13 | 11.2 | 12.1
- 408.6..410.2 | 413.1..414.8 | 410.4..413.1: 0.14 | 11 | 12.6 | 11.8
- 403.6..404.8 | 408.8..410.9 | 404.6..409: -0.30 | 13.7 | 10.1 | 12.1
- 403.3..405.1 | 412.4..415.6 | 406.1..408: 0.15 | 13.7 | 12.8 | 13.4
